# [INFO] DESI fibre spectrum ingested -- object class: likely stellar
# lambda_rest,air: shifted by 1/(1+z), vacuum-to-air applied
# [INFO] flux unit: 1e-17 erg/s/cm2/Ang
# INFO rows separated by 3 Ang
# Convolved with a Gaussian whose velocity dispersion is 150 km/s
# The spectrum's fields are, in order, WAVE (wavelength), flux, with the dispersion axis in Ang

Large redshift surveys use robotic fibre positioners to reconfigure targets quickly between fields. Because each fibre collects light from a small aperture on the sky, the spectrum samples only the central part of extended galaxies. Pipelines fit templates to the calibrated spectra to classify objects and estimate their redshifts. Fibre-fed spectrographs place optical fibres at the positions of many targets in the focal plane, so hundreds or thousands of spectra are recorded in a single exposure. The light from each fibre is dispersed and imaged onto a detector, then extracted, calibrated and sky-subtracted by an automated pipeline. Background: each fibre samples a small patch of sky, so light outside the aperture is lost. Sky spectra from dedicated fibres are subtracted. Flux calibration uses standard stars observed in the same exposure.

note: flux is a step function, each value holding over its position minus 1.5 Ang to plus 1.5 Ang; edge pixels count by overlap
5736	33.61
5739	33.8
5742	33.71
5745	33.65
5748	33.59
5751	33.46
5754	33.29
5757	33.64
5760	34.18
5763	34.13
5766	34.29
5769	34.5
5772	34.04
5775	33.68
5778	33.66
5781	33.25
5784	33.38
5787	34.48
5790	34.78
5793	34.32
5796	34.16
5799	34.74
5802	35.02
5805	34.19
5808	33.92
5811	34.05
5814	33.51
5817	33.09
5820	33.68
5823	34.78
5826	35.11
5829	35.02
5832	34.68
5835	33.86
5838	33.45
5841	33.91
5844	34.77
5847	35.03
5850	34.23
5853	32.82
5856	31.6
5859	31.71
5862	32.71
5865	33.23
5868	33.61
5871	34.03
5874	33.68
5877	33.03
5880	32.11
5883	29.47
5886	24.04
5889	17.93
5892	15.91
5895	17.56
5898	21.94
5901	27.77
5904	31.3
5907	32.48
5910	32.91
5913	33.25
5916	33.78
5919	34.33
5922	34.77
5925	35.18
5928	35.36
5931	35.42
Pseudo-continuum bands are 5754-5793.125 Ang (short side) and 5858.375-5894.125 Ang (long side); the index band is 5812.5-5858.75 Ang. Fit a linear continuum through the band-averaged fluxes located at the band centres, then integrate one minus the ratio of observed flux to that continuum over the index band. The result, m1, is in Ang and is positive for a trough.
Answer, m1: -4.4 Ang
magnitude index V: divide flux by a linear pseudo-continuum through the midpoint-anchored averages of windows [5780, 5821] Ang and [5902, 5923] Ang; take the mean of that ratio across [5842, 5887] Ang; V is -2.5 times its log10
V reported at 0.03 mag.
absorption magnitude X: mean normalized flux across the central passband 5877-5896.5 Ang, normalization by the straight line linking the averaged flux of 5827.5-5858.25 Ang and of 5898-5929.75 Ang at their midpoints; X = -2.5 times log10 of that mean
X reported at 0.37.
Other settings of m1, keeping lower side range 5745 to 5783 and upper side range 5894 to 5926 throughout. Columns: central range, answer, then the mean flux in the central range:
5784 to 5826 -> -1.67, 34.2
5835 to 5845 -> -0.57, 34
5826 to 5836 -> -0.71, 34.6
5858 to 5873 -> -0.73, 33.1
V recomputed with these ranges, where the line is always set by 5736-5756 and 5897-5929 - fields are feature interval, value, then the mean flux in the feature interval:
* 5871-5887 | 0.05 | 31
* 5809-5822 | -0.02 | 33.6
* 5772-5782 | -0.01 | 33.6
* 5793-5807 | -0.04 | 34.5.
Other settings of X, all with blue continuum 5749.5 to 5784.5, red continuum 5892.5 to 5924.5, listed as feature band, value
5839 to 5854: -0.09 mag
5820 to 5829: -0.08 mag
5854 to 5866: -0.04 mag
